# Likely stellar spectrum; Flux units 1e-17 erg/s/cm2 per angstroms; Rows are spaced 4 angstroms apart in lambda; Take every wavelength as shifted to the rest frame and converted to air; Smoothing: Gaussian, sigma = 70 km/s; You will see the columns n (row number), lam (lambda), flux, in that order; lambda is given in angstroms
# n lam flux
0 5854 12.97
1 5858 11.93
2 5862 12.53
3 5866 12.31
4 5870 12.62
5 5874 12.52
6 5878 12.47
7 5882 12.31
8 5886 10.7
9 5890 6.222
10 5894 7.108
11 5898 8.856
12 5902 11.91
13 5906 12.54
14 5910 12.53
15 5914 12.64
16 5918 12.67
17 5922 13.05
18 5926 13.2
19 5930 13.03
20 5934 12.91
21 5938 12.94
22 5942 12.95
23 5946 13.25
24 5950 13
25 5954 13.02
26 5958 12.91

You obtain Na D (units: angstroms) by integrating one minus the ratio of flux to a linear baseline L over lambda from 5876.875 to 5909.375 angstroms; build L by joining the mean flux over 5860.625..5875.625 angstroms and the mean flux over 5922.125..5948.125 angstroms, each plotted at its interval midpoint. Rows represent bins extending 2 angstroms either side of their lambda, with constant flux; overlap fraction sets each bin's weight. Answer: 6.1 angstroms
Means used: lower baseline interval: 12.5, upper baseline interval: 13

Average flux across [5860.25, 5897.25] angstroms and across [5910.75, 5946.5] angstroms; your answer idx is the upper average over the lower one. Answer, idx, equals 1.19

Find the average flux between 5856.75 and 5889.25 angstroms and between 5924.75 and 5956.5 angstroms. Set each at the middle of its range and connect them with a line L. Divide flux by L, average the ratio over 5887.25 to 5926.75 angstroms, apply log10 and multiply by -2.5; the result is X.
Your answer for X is 0.14 mag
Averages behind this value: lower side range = 12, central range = 11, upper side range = 13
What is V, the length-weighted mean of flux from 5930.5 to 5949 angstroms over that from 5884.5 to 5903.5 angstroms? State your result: 1.5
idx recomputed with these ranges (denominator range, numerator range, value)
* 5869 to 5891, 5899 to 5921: 1.09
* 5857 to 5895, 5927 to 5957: 1.17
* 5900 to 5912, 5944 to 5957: 1.06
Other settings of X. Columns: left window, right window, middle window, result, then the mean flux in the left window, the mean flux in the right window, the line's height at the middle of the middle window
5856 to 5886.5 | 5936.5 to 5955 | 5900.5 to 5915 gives 0.02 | 12.2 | 13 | 12.6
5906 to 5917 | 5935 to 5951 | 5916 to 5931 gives -0.02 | 12.6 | 13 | 12.8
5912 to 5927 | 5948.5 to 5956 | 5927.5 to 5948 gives -0.01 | 12.9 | 13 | 12.9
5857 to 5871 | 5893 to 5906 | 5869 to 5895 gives 0.06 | 12.4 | 9.96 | 11.1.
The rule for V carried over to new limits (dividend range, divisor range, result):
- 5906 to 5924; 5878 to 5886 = 1.06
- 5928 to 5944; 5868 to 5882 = 1.04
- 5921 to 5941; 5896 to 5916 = 1.11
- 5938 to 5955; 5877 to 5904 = 1.32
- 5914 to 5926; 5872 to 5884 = 1.04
